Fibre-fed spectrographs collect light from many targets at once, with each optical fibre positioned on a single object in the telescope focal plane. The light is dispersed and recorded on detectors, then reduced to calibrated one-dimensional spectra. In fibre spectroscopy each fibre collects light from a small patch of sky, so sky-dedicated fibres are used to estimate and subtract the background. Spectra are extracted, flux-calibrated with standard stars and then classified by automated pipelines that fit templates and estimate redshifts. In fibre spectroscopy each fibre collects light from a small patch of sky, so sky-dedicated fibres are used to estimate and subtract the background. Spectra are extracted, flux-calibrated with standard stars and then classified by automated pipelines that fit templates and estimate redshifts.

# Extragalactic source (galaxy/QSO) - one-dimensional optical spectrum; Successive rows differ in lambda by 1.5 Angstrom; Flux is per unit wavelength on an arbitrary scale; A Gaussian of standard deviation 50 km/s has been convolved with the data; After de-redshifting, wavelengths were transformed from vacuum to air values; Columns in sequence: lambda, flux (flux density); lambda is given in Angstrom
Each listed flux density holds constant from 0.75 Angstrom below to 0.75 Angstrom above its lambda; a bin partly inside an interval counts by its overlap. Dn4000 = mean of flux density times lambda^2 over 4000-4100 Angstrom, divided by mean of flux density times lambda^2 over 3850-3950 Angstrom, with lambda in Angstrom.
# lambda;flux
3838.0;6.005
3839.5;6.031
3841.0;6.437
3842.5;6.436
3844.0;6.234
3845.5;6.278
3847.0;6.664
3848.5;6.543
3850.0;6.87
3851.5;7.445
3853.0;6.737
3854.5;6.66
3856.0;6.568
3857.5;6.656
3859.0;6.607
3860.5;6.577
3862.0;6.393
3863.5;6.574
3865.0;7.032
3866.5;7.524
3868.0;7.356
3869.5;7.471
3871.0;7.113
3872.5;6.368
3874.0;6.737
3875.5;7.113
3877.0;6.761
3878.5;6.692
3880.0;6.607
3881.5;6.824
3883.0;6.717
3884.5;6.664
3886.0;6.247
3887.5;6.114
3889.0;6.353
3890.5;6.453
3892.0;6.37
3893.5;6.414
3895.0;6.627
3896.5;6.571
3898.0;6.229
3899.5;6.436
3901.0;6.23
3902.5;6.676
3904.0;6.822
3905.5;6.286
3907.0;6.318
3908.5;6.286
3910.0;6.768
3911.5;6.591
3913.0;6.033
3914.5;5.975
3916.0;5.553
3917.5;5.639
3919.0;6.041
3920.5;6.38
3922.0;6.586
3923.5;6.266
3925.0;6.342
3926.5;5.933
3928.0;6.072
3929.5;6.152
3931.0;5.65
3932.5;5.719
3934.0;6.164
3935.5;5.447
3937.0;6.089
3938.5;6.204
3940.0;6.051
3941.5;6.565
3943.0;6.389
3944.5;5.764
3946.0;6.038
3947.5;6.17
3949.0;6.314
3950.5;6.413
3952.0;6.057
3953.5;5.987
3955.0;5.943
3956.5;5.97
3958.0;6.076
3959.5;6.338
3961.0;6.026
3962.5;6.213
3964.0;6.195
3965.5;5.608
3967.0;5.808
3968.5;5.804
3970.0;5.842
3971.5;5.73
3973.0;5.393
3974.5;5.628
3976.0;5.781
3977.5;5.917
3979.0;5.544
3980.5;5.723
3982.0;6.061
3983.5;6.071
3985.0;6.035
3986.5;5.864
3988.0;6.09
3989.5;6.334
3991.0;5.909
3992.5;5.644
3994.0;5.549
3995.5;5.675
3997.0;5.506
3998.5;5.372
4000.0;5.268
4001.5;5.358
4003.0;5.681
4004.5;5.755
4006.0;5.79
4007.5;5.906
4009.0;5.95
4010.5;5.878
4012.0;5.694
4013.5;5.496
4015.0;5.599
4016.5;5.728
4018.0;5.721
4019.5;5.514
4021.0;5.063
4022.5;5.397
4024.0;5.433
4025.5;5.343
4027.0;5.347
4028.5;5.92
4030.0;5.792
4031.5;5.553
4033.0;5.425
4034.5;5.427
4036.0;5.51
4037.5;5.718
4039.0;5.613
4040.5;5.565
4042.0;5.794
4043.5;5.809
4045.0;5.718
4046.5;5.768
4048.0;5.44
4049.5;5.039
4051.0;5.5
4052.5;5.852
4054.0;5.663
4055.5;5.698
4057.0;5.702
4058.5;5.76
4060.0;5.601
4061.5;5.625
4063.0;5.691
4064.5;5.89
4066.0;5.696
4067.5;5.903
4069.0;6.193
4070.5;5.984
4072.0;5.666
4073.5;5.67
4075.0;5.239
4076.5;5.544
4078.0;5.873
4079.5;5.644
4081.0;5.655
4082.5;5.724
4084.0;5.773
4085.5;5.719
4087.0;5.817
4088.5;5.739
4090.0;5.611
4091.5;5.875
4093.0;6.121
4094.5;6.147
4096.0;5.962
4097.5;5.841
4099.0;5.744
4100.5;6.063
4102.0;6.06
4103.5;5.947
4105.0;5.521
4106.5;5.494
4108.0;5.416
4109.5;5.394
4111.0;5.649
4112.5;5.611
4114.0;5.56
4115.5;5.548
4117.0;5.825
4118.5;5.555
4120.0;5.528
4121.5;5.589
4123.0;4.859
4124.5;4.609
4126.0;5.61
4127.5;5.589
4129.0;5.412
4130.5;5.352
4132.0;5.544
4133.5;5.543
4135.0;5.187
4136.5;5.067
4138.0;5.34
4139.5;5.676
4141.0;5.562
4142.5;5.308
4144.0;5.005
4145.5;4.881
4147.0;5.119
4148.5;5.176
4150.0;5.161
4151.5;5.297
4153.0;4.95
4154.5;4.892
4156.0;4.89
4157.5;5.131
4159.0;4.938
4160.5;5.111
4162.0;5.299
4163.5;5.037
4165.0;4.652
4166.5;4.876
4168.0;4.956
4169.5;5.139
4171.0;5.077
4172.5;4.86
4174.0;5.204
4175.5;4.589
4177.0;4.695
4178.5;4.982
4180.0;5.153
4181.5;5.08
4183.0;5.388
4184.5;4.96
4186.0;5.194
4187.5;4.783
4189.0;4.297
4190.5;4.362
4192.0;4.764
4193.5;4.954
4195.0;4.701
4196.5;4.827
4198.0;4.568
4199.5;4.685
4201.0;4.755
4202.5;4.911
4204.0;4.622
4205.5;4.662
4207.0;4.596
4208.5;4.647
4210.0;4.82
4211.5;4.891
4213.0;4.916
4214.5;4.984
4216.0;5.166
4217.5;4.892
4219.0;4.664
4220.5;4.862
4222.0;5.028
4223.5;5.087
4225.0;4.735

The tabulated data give 0.95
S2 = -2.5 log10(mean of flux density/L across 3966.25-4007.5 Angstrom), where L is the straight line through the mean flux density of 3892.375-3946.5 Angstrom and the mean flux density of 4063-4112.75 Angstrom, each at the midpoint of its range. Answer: 0.05 mag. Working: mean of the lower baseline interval 6.2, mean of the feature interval 5.75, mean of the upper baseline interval 5.76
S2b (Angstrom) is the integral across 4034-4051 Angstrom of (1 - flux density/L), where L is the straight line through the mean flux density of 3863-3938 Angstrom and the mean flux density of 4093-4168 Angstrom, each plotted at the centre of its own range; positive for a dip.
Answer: 0.6 Angstrom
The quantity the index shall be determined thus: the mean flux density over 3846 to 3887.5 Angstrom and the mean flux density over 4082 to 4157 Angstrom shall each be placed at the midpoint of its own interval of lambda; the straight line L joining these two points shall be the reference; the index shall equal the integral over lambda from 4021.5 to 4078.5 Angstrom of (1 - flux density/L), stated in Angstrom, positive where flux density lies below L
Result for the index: 2.0 Angstrom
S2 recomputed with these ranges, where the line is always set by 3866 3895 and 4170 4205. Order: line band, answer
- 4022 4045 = 0.04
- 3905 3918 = 0.06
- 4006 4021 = 0.04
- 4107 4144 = -0.04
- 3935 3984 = 0.05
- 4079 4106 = -0.08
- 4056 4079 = -0.03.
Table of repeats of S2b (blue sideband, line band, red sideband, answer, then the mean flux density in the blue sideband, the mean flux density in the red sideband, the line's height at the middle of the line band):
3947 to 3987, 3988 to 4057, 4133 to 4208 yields 0.7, 5.94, 4.97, 5.68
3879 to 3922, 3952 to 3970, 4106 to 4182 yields 0.3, 6.37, 5.21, 6.08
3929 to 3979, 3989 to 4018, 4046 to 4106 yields 1.0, 5.98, 5.75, 5.88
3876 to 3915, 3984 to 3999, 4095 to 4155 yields 0.6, 6.47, 5.44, 6.04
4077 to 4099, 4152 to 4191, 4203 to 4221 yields 1.4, 5.82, 4.81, 5.14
